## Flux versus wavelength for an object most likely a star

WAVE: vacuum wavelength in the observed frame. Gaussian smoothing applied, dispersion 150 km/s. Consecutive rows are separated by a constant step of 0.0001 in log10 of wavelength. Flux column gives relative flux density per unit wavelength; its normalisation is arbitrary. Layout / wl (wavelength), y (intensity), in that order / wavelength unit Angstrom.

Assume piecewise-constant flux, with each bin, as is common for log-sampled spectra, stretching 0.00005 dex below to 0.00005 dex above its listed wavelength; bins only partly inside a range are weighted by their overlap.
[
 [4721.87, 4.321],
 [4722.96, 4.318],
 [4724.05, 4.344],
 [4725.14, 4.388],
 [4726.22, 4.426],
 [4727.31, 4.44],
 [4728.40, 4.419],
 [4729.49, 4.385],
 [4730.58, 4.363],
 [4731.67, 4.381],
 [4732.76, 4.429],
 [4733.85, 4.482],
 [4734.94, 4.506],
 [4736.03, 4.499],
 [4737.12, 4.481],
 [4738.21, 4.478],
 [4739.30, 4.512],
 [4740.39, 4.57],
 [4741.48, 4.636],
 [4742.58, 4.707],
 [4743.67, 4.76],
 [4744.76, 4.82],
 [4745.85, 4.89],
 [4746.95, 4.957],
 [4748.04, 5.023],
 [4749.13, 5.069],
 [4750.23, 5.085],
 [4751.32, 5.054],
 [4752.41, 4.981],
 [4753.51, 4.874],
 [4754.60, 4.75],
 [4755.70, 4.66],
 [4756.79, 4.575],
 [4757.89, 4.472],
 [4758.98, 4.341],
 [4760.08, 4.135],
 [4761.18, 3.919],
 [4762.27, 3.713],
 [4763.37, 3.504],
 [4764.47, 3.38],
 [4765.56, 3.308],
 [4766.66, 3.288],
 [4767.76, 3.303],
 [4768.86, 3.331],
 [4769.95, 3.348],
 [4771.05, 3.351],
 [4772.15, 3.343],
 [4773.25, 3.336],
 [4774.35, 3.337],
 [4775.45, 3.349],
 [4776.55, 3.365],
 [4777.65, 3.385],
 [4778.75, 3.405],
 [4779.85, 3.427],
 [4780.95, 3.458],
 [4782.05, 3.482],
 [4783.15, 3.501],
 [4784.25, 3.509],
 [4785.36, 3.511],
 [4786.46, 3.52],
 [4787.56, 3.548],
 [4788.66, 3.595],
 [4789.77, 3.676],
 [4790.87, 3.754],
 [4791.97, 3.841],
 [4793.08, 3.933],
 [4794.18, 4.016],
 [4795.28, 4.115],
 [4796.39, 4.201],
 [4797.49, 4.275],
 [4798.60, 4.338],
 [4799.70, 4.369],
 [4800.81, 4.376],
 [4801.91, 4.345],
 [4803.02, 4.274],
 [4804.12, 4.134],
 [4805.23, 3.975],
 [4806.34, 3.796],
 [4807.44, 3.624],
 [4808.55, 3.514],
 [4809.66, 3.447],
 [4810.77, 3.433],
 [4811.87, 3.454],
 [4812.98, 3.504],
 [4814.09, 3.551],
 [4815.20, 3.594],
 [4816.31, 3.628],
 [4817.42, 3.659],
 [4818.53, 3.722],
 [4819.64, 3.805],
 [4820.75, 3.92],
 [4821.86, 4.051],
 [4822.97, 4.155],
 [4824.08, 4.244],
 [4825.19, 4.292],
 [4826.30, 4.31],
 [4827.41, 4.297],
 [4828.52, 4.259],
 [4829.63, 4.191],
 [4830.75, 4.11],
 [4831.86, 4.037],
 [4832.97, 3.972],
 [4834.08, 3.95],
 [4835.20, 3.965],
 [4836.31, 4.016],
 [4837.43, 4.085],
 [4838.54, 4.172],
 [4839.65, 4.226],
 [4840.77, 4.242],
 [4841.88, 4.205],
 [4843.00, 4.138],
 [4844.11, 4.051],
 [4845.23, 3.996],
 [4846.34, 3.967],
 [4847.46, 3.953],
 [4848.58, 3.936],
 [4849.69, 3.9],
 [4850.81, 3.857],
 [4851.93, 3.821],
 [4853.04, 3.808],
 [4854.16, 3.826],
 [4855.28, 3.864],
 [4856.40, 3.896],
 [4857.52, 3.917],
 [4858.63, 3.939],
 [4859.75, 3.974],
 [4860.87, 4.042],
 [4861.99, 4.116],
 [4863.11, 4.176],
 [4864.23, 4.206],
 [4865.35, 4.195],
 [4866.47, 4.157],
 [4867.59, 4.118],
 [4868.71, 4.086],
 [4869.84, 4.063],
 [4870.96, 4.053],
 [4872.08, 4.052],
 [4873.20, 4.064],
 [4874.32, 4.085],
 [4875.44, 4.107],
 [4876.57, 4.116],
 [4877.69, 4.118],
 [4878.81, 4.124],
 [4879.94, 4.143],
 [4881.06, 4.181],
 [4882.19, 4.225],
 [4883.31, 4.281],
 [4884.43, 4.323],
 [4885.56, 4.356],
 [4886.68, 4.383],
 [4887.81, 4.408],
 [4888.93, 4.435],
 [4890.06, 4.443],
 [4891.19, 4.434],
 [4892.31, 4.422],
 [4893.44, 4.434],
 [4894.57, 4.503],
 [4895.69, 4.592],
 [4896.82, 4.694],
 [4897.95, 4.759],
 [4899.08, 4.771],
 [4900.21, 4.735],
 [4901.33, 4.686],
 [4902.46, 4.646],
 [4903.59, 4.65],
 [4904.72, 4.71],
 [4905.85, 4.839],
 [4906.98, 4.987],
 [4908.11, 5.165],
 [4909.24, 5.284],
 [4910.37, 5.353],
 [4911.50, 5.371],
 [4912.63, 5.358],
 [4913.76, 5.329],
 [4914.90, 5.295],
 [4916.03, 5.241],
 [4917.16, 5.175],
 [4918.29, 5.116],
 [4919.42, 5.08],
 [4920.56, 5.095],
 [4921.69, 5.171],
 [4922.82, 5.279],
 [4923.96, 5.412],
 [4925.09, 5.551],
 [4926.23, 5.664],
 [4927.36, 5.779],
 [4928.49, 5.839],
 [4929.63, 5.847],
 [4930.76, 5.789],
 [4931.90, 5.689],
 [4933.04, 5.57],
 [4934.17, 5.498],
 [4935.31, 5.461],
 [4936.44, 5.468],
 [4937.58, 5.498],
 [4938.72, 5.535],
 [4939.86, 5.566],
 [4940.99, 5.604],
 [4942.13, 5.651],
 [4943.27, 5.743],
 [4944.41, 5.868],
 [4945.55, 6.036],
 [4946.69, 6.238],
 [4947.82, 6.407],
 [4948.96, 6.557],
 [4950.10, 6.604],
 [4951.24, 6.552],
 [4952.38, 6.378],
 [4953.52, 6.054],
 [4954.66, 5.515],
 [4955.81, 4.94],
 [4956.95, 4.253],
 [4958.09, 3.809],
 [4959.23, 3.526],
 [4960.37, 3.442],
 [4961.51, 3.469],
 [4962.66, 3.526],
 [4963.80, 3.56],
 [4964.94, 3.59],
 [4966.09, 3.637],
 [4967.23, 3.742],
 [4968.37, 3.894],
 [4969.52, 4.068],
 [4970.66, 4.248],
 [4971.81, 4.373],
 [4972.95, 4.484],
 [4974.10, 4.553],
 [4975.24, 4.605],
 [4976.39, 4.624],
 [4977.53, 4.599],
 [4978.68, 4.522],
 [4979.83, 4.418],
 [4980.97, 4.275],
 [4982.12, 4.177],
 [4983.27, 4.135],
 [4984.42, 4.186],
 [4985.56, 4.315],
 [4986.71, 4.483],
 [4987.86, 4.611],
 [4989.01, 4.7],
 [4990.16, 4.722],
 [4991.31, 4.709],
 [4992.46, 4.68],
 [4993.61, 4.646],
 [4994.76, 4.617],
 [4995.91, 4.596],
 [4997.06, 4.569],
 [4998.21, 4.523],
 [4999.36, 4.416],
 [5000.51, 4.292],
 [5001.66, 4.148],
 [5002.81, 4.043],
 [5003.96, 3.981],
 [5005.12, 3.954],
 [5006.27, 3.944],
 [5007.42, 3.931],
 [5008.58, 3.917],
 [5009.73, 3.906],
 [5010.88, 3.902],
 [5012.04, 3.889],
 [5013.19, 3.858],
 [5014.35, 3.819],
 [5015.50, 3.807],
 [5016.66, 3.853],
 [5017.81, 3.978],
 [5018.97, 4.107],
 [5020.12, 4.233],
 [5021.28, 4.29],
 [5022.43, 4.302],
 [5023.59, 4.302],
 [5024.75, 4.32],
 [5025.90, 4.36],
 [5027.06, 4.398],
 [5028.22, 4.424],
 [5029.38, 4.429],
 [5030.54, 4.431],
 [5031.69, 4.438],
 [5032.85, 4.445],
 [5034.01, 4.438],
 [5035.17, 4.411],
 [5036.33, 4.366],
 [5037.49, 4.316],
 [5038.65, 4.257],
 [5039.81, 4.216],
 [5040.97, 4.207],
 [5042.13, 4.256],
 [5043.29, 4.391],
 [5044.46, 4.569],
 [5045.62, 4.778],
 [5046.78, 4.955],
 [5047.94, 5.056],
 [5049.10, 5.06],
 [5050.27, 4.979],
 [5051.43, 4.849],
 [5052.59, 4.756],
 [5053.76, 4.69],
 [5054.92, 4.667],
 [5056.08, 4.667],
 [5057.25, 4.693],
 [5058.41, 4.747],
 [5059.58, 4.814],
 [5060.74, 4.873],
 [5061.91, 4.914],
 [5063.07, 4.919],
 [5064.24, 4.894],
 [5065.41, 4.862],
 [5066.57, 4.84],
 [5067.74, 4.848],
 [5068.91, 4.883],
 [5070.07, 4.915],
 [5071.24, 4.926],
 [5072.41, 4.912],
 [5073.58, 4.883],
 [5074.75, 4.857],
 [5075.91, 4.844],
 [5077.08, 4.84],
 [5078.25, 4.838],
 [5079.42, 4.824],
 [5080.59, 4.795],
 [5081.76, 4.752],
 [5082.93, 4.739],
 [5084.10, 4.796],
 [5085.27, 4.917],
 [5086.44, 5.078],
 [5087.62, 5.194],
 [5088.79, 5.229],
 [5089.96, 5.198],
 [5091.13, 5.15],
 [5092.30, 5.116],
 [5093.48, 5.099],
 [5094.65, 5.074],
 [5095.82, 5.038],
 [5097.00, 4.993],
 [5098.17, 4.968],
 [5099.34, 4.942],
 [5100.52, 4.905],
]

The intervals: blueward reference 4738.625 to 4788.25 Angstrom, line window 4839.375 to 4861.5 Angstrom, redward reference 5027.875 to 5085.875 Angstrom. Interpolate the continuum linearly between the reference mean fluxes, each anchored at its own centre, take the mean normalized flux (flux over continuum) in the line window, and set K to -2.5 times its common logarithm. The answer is 0.07 mag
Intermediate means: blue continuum 4.02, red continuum 4.71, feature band 3.97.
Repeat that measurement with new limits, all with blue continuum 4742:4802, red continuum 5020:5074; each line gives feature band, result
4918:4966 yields -0.206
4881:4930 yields -0.146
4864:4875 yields 0.029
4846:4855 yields 0.080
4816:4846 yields 0.017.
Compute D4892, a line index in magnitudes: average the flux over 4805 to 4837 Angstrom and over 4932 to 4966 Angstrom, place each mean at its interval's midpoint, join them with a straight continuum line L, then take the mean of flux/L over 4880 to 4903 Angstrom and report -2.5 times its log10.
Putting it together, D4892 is 0.033 mag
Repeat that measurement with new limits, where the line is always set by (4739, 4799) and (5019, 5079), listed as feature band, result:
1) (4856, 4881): 0.038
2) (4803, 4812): 0.102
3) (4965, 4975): 0.087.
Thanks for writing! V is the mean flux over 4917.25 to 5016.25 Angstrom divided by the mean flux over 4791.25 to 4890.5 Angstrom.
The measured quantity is 1.18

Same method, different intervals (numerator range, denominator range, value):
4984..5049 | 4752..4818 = 1.14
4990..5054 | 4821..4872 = 1.07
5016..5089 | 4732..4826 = 1.16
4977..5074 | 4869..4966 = 0.90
